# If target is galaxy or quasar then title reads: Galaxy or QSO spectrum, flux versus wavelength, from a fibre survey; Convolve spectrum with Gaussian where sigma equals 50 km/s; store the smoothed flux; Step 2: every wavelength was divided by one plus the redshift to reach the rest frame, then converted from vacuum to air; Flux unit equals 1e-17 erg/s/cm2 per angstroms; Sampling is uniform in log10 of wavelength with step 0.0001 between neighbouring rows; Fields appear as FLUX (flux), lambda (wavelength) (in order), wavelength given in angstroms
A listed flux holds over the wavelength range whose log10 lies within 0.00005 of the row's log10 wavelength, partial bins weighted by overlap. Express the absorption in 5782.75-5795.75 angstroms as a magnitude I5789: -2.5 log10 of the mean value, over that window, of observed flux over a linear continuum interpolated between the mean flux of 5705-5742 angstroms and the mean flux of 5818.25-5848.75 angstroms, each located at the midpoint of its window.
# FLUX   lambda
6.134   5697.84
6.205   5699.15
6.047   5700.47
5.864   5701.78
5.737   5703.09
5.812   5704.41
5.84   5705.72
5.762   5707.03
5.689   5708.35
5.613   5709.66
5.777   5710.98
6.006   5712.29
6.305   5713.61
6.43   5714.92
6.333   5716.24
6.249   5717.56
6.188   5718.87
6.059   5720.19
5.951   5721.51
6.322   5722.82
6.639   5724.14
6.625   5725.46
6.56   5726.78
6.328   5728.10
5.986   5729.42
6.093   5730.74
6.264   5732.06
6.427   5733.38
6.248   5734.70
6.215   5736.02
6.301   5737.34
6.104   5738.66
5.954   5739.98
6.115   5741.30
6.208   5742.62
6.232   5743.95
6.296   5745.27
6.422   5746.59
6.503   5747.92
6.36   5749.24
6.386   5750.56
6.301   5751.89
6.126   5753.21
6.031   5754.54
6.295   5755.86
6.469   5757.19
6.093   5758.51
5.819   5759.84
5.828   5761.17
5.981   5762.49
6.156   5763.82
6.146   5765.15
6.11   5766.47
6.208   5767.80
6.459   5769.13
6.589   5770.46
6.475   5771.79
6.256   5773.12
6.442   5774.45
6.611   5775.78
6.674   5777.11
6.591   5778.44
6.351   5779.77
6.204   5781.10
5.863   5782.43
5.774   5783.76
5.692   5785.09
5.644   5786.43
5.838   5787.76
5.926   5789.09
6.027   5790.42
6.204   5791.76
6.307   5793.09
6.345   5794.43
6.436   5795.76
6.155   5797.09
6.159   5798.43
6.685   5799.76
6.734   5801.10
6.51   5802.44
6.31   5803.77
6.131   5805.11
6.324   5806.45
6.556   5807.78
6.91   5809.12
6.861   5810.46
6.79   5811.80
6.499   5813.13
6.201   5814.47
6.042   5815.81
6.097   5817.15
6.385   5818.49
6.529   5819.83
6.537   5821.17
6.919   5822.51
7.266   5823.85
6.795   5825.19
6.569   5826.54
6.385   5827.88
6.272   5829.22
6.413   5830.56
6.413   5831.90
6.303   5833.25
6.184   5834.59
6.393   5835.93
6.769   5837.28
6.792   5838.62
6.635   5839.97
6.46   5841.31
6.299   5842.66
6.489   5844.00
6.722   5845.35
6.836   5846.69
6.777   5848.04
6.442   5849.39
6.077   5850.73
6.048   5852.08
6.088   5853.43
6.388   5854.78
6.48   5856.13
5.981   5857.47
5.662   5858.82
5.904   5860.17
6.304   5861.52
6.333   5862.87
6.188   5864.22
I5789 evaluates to 0.07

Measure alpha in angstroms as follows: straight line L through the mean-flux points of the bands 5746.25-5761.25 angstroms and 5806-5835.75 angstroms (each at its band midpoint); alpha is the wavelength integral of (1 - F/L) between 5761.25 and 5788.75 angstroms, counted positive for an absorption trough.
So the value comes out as 0.5 angstroms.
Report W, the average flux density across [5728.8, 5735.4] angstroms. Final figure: 6.21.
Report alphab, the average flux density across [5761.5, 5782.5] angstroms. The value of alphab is 6.33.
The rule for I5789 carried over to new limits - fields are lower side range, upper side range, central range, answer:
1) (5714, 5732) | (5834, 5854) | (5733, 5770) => 0.02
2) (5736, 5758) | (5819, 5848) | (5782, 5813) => 0.03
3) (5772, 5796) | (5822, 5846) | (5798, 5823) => -0.02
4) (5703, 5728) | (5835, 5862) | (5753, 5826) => -0.01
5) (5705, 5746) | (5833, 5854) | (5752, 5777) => 0.00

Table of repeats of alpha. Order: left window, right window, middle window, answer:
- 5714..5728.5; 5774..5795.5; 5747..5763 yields 0.14 angstroms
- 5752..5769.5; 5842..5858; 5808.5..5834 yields -0.91 angstroms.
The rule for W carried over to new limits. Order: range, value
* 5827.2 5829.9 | 6.34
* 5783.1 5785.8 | 5.72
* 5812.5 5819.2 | 6.24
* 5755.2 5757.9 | 6.39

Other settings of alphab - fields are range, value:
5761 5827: 6.35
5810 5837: 6.49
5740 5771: 6.22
